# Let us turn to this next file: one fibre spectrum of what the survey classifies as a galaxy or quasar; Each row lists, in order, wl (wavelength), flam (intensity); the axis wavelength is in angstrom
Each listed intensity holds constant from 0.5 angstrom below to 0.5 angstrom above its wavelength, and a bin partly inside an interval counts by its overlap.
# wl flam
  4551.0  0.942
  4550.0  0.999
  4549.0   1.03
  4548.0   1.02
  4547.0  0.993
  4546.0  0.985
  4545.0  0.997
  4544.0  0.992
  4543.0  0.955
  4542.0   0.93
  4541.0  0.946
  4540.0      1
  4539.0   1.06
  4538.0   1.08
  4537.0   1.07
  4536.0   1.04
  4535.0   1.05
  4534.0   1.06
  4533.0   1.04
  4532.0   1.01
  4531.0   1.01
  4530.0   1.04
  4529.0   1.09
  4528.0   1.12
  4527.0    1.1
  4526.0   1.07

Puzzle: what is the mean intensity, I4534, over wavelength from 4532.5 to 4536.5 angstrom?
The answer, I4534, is 1.05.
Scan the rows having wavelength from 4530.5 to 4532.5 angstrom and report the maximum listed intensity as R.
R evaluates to 1.01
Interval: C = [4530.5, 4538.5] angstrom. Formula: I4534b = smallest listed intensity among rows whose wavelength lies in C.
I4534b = 1.01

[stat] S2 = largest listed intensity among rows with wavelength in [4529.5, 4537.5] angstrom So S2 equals 1.07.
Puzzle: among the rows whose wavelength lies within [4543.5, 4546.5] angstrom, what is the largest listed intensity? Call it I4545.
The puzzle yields 0.997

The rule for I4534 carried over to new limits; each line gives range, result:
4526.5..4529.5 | 1.1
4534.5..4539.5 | 1.06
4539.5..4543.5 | 0.958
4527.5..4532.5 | 1.05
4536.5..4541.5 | 1.03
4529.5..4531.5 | 1.02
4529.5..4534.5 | 1.03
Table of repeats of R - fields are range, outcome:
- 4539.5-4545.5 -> 1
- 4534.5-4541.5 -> 1.08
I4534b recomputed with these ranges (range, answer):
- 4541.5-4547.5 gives 0.93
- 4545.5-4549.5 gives 0.985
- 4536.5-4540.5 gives 1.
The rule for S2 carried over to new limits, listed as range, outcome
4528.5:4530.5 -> 1.09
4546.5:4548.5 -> 1.02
